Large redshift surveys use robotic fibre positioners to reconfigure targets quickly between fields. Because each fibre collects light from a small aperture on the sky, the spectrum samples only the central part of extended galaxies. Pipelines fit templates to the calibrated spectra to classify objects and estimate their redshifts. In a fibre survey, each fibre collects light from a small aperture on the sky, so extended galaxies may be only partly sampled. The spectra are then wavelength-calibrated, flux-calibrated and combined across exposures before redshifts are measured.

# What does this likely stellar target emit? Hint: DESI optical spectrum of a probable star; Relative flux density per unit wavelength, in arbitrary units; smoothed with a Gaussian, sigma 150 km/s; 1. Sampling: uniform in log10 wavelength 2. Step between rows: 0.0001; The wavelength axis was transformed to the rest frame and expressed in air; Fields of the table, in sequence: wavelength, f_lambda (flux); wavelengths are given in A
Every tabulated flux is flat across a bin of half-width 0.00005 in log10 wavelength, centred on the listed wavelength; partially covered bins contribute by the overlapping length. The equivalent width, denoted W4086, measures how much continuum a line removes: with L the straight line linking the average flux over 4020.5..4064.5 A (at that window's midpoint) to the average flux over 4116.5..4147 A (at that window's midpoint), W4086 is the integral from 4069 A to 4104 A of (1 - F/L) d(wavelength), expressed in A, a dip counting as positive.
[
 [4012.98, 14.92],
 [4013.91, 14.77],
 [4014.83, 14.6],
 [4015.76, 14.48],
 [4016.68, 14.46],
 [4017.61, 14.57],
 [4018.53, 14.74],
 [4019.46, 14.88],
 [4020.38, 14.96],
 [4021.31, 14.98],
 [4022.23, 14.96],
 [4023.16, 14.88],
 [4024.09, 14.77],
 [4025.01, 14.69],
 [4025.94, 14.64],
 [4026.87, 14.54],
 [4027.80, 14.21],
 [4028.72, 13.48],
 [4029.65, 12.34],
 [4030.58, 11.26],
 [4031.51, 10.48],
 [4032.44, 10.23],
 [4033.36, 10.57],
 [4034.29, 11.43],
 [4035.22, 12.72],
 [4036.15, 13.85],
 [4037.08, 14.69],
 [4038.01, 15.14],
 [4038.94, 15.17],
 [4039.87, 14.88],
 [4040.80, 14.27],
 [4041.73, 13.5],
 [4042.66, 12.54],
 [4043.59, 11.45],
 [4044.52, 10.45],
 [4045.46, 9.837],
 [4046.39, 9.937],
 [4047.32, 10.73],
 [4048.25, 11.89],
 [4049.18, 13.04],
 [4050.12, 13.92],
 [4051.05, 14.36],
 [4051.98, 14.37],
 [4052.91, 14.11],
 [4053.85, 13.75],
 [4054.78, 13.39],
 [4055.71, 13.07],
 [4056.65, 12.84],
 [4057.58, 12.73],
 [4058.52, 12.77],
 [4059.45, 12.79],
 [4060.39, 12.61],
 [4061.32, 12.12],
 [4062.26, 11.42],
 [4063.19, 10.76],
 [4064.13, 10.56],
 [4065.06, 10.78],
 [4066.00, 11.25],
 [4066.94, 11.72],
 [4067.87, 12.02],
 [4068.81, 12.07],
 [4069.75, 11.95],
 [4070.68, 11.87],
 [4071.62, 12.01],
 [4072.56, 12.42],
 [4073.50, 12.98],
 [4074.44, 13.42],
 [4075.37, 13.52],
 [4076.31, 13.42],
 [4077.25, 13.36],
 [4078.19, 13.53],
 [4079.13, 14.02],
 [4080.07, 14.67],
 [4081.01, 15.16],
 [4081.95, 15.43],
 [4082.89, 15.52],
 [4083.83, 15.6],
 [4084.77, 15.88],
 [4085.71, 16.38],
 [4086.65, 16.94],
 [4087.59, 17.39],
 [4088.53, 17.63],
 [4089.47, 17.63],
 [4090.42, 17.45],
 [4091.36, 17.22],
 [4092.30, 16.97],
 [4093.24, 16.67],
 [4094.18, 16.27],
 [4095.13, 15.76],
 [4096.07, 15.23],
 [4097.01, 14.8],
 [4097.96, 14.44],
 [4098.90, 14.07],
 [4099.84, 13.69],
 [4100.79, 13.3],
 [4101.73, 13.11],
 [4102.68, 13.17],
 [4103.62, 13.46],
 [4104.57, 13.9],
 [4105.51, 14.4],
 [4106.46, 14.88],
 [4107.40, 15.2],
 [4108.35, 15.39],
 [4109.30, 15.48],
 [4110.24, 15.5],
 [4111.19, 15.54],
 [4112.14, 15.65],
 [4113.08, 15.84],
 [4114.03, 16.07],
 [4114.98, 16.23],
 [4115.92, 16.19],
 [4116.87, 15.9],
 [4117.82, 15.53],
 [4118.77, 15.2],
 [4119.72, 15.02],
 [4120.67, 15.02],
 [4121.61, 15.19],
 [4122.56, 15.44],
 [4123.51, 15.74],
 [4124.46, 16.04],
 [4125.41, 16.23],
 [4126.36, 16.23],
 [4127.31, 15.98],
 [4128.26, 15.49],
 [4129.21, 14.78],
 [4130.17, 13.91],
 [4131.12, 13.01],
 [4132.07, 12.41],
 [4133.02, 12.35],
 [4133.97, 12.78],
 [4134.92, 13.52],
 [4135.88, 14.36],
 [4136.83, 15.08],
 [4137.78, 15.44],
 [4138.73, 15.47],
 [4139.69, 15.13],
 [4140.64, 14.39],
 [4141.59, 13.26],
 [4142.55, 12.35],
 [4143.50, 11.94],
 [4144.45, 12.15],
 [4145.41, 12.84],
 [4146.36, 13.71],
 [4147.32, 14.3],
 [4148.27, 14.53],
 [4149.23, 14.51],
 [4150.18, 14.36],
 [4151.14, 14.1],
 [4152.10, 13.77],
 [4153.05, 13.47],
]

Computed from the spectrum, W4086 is -2.7 A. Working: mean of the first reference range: 12.9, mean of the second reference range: 14.4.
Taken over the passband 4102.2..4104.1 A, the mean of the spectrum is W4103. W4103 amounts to 13.3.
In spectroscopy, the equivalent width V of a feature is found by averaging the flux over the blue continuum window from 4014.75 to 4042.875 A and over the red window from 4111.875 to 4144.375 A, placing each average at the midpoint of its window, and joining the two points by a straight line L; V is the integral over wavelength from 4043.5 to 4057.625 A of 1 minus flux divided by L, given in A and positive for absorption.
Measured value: 1.5 A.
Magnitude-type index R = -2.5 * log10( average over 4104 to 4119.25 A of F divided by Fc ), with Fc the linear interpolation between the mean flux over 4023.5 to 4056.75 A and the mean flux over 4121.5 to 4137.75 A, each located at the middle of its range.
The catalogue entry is -0.08 mag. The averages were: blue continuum 13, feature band 15.4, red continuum 14.6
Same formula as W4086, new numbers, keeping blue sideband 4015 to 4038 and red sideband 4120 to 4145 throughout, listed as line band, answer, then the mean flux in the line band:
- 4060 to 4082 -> 2.2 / 12.6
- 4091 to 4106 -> -0.7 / 14.8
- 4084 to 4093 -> -1.9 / 17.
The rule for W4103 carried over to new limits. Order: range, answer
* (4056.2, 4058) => 12.8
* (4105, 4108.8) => 15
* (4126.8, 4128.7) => 15.8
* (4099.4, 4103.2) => 13.3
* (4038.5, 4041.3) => 14.8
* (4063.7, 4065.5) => 10.7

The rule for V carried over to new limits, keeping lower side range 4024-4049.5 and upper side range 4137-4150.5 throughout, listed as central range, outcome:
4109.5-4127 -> -2.66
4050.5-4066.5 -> 0.46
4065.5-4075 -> 0.66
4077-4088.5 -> -1.93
